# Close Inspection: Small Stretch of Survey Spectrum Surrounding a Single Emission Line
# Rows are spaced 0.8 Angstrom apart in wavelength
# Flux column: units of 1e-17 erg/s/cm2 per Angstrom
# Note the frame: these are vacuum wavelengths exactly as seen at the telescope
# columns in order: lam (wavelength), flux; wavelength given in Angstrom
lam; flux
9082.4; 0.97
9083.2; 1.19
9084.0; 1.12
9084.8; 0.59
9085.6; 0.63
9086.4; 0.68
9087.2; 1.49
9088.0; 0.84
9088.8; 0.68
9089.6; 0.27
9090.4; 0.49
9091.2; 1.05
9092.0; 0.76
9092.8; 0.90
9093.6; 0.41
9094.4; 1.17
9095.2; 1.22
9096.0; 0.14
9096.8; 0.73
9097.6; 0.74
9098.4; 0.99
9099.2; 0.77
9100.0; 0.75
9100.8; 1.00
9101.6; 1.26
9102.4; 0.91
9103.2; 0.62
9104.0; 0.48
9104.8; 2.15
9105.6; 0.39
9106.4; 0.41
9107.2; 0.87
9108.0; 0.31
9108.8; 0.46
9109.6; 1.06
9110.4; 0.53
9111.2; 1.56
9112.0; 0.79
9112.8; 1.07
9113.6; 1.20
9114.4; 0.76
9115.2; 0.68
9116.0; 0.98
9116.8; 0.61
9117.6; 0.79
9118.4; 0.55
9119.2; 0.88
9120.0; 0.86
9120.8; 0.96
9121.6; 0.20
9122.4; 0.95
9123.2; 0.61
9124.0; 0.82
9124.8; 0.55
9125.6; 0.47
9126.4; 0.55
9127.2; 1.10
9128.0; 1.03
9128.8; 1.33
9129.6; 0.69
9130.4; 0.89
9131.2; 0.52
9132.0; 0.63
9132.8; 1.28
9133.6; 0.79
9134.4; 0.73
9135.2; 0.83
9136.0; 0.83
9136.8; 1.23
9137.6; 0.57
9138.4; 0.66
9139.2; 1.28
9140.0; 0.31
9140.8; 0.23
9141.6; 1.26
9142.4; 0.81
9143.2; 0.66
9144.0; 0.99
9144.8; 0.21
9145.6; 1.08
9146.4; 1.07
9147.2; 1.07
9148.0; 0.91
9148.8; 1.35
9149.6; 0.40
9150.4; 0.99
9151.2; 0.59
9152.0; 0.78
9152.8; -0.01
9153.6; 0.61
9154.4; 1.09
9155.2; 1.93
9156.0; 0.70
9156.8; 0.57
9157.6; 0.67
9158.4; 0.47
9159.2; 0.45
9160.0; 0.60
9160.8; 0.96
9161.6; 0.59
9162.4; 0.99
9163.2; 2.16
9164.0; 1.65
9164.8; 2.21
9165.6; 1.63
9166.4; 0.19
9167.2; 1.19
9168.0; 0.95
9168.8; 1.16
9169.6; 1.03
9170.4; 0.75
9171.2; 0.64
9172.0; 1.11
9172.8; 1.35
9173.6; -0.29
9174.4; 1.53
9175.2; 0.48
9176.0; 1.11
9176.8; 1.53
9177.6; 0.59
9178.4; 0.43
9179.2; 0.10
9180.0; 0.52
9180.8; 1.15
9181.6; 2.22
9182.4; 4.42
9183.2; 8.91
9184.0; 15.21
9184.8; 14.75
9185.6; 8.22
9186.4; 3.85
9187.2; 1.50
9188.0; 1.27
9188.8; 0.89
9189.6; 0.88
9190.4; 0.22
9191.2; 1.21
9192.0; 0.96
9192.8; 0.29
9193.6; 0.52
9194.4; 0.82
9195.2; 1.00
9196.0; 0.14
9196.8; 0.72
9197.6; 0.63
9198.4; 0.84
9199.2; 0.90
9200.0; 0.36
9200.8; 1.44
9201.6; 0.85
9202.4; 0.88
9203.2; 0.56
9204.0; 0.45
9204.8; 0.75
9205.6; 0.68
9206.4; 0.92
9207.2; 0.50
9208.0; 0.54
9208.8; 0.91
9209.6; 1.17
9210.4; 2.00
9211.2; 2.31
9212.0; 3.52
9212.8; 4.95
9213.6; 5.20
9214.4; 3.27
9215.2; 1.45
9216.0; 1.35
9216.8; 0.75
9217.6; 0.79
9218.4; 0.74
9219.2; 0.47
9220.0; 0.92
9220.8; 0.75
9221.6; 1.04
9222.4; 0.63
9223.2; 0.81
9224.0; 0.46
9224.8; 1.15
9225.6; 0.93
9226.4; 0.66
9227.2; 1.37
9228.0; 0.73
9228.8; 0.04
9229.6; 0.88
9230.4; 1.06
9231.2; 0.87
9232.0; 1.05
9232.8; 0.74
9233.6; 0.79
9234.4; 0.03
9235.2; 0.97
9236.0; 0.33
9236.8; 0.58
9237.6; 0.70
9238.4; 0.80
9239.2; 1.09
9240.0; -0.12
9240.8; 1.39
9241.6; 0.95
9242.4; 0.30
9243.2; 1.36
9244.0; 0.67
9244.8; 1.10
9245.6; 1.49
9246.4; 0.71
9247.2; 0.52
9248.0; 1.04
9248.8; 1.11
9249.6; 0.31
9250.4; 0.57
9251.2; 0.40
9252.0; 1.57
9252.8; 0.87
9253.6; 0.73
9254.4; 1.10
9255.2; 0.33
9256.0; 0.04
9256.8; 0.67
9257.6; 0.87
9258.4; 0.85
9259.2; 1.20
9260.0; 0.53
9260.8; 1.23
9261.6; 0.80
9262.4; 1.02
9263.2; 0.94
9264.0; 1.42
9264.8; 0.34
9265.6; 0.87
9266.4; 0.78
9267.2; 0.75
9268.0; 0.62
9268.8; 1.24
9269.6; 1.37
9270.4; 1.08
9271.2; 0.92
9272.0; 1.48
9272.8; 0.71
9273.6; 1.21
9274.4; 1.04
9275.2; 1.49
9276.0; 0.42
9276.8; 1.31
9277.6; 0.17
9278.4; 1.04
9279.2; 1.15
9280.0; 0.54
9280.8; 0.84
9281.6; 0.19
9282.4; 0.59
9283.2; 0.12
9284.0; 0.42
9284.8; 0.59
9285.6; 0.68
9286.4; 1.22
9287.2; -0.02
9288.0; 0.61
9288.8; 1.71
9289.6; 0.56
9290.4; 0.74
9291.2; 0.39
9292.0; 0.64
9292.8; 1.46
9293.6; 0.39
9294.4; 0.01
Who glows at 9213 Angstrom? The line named [N II] 6583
